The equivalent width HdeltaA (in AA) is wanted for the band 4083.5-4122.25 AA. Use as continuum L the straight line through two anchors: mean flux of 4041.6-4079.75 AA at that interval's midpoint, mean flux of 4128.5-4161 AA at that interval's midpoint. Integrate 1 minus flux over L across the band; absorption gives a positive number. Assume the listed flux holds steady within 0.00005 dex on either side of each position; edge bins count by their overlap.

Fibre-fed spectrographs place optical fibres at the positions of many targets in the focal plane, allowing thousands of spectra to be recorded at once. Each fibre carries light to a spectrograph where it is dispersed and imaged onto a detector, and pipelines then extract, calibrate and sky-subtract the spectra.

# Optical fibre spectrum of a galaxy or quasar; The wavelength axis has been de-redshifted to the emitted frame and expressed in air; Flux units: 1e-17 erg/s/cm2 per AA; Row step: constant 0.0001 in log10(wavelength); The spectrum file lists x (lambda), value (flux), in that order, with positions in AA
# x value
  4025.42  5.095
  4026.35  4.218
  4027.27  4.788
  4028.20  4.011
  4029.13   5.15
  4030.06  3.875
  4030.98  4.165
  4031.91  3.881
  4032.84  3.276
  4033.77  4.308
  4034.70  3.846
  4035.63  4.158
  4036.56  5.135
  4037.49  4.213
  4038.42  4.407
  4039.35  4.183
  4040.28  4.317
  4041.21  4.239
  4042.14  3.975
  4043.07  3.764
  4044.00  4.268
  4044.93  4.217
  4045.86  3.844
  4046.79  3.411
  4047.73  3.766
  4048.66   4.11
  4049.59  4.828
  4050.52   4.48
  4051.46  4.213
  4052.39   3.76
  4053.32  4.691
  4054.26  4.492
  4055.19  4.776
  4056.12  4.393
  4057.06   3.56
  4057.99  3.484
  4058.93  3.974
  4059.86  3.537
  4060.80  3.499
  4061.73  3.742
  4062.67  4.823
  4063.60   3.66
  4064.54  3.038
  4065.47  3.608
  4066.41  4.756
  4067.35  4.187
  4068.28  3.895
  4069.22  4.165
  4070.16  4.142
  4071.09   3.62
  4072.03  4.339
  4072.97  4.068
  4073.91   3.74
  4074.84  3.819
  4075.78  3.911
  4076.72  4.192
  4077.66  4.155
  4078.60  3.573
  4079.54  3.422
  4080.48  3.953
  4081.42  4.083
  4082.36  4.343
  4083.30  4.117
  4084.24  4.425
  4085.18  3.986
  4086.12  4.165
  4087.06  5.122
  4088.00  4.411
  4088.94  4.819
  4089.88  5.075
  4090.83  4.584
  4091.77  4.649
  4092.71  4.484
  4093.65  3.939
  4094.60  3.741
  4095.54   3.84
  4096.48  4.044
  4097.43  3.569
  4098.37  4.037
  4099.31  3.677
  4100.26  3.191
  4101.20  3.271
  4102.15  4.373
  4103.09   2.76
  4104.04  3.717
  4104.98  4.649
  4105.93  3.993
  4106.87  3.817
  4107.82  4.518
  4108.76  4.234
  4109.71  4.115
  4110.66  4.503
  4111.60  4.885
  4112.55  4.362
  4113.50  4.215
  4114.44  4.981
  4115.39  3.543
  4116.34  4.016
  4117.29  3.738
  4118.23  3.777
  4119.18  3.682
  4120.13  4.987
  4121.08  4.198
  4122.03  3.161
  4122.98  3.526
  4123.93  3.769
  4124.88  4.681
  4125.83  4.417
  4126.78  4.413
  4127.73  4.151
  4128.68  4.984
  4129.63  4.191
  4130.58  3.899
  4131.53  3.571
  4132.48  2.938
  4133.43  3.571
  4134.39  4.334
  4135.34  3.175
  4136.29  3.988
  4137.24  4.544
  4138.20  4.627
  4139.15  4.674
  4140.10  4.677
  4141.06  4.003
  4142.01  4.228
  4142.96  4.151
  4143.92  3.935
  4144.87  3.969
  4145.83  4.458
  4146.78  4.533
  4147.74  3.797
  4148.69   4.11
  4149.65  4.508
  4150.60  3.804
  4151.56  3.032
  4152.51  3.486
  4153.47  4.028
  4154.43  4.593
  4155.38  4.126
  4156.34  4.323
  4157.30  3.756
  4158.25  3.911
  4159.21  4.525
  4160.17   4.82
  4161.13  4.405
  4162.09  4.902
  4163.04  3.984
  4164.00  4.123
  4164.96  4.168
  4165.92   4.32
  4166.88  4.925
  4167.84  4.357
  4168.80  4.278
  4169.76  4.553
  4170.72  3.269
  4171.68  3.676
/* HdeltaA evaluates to -0.8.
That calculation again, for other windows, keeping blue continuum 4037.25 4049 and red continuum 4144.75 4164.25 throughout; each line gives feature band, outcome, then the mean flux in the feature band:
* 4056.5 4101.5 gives 0.80 AA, 4.01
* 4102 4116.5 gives -0.19 AA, 4.17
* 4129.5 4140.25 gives 0.38 AA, 3.99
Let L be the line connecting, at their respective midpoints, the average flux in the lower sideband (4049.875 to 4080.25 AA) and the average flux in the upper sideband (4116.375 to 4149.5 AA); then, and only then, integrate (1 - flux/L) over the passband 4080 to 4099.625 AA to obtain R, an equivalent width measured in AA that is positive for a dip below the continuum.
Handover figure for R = -1.05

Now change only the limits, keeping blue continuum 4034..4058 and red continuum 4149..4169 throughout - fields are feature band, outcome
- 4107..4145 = 0.6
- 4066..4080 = 0.7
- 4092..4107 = 1.3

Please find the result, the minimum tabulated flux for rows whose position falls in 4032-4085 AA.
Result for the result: 3.038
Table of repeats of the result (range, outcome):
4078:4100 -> 3.422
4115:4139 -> 2.938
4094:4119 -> 2.76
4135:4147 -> 3.175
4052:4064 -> 3.484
